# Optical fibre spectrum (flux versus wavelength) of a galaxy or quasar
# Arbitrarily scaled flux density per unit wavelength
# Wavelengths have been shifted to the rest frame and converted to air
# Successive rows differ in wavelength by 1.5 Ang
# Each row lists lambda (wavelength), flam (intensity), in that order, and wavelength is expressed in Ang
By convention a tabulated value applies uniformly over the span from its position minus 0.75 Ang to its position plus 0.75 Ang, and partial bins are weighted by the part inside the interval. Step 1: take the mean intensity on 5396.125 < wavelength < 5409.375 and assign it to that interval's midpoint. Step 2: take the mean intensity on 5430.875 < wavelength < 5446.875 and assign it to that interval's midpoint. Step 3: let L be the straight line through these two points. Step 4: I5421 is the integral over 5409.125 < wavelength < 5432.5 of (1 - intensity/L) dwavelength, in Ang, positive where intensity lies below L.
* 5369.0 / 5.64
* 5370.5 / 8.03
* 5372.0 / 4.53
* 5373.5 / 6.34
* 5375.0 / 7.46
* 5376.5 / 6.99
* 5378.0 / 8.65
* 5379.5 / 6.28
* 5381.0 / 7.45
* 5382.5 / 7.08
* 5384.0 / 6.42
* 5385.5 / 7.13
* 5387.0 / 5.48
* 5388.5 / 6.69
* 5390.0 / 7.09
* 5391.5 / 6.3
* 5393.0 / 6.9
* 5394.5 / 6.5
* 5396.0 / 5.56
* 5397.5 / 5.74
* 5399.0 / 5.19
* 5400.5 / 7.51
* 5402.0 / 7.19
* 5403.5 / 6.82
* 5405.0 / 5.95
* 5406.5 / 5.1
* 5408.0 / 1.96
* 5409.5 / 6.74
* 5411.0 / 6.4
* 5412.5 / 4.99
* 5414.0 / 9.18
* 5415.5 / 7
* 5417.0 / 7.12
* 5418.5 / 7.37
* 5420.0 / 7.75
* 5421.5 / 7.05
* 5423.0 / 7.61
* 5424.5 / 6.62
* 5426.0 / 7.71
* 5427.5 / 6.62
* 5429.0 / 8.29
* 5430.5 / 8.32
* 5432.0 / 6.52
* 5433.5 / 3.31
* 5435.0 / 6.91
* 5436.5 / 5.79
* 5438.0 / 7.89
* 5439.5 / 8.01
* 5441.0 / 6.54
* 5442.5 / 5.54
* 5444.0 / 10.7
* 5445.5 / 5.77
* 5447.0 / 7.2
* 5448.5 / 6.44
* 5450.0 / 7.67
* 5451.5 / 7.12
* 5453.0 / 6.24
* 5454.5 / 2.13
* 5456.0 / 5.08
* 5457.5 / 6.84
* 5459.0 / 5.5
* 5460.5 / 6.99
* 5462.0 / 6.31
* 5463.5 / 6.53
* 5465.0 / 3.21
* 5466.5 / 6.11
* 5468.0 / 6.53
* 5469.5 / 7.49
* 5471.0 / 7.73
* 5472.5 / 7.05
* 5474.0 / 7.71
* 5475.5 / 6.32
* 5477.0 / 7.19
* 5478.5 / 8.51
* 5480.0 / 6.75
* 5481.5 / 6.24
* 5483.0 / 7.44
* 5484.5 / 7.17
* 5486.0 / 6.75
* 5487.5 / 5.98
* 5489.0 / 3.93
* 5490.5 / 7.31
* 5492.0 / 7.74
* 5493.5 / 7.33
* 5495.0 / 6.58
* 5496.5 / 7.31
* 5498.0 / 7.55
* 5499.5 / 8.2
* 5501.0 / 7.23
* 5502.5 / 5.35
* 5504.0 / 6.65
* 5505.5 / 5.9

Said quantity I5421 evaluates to -3.7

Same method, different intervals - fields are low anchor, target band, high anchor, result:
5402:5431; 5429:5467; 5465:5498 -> 2.32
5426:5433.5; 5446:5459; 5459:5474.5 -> 1.29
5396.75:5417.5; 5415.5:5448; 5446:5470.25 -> -4.92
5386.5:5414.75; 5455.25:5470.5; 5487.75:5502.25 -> 1.34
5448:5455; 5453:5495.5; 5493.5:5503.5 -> 0.63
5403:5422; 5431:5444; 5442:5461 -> -0.41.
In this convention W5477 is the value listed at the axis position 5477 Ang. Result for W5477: 7.19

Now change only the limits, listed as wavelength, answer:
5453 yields 6.24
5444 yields 10.7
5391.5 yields 6.3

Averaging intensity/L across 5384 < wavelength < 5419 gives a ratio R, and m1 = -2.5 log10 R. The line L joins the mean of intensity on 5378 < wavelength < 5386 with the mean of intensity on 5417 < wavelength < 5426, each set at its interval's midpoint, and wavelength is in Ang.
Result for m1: 0.13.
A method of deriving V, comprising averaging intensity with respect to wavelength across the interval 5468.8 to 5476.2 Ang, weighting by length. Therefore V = 7.26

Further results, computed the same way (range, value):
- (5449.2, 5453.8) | 6.95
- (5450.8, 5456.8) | 5.14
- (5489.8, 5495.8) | 7.24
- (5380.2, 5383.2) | 7.25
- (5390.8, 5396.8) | 6.31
